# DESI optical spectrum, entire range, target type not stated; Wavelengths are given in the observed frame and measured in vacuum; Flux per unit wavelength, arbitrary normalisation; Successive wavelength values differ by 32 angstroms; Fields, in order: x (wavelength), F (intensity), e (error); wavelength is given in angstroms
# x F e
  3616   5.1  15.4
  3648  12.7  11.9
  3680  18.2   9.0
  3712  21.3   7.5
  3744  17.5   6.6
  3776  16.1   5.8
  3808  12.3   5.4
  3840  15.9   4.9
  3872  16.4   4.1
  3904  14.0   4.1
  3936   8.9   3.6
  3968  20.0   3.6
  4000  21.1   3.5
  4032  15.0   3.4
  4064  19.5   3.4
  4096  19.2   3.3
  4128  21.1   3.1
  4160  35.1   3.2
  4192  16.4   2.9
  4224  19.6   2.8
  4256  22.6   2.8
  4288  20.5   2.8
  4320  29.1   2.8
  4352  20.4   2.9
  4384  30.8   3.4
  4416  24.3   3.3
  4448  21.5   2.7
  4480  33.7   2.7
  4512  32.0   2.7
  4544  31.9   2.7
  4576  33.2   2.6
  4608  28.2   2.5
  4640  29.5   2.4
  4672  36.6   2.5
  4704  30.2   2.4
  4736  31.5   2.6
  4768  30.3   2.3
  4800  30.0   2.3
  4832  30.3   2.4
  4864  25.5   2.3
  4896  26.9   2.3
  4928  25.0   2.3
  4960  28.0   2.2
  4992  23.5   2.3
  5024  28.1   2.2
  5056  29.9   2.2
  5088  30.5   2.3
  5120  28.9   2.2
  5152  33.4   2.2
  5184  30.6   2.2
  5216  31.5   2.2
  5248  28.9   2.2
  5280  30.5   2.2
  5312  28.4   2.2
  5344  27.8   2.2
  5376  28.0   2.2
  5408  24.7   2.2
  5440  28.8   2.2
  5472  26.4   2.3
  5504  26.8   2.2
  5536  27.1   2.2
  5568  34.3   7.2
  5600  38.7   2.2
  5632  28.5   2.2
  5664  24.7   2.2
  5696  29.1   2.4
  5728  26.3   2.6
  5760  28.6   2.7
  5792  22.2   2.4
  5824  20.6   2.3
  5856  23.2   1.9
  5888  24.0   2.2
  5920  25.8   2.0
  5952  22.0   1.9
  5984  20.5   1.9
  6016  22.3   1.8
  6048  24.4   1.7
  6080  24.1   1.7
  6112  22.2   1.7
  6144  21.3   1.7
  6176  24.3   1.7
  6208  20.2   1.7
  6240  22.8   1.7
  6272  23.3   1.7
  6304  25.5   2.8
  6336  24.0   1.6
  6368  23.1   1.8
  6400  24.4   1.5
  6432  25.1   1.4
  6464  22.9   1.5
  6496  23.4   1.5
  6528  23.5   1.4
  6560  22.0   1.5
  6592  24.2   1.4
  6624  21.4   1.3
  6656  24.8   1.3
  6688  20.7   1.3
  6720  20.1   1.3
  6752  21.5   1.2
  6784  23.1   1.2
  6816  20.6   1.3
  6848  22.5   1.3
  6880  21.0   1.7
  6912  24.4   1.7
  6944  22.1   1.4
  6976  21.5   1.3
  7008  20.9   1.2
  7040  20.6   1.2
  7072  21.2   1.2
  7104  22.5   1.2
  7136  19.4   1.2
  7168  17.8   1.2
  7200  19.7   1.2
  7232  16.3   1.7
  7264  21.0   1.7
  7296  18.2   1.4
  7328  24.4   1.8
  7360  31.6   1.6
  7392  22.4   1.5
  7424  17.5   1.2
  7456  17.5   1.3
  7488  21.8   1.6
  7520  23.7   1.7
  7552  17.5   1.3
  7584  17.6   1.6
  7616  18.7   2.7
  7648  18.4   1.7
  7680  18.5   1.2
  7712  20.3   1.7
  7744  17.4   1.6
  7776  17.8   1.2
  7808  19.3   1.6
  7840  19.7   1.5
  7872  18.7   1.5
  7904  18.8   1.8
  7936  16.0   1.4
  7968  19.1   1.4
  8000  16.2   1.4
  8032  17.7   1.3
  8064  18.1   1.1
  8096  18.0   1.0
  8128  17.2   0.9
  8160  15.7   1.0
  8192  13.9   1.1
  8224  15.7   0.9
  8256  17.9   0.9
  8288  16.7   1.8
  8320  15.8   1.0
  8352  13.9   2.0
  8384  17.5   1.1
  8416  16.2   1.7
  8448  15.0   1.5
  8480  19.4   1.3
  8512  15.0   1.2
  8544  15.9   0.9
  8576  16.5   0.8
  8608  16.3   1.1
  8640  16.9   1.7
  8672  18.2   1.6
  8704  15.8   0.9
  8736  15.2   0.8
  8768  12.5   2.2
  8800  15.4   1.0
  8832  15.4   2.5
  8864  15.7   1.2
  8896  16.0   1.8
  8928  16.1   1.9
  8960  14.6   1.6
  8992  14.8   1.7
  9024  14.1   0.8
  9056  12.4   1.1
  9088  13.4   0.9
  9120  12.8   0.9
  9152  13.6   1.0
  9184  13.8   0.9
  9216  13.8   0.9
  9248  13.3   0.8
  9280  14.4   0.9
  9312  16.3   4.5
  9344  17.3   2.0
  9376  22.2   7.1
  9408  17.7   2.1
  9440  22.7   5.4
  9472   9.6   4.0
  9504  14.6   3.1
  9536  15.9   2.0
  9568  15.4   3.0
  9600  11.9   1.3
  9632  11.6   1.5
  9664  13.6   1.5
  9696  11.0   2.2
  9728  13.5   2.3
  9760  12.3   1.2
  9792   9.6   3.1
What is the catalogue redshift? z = 0.119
